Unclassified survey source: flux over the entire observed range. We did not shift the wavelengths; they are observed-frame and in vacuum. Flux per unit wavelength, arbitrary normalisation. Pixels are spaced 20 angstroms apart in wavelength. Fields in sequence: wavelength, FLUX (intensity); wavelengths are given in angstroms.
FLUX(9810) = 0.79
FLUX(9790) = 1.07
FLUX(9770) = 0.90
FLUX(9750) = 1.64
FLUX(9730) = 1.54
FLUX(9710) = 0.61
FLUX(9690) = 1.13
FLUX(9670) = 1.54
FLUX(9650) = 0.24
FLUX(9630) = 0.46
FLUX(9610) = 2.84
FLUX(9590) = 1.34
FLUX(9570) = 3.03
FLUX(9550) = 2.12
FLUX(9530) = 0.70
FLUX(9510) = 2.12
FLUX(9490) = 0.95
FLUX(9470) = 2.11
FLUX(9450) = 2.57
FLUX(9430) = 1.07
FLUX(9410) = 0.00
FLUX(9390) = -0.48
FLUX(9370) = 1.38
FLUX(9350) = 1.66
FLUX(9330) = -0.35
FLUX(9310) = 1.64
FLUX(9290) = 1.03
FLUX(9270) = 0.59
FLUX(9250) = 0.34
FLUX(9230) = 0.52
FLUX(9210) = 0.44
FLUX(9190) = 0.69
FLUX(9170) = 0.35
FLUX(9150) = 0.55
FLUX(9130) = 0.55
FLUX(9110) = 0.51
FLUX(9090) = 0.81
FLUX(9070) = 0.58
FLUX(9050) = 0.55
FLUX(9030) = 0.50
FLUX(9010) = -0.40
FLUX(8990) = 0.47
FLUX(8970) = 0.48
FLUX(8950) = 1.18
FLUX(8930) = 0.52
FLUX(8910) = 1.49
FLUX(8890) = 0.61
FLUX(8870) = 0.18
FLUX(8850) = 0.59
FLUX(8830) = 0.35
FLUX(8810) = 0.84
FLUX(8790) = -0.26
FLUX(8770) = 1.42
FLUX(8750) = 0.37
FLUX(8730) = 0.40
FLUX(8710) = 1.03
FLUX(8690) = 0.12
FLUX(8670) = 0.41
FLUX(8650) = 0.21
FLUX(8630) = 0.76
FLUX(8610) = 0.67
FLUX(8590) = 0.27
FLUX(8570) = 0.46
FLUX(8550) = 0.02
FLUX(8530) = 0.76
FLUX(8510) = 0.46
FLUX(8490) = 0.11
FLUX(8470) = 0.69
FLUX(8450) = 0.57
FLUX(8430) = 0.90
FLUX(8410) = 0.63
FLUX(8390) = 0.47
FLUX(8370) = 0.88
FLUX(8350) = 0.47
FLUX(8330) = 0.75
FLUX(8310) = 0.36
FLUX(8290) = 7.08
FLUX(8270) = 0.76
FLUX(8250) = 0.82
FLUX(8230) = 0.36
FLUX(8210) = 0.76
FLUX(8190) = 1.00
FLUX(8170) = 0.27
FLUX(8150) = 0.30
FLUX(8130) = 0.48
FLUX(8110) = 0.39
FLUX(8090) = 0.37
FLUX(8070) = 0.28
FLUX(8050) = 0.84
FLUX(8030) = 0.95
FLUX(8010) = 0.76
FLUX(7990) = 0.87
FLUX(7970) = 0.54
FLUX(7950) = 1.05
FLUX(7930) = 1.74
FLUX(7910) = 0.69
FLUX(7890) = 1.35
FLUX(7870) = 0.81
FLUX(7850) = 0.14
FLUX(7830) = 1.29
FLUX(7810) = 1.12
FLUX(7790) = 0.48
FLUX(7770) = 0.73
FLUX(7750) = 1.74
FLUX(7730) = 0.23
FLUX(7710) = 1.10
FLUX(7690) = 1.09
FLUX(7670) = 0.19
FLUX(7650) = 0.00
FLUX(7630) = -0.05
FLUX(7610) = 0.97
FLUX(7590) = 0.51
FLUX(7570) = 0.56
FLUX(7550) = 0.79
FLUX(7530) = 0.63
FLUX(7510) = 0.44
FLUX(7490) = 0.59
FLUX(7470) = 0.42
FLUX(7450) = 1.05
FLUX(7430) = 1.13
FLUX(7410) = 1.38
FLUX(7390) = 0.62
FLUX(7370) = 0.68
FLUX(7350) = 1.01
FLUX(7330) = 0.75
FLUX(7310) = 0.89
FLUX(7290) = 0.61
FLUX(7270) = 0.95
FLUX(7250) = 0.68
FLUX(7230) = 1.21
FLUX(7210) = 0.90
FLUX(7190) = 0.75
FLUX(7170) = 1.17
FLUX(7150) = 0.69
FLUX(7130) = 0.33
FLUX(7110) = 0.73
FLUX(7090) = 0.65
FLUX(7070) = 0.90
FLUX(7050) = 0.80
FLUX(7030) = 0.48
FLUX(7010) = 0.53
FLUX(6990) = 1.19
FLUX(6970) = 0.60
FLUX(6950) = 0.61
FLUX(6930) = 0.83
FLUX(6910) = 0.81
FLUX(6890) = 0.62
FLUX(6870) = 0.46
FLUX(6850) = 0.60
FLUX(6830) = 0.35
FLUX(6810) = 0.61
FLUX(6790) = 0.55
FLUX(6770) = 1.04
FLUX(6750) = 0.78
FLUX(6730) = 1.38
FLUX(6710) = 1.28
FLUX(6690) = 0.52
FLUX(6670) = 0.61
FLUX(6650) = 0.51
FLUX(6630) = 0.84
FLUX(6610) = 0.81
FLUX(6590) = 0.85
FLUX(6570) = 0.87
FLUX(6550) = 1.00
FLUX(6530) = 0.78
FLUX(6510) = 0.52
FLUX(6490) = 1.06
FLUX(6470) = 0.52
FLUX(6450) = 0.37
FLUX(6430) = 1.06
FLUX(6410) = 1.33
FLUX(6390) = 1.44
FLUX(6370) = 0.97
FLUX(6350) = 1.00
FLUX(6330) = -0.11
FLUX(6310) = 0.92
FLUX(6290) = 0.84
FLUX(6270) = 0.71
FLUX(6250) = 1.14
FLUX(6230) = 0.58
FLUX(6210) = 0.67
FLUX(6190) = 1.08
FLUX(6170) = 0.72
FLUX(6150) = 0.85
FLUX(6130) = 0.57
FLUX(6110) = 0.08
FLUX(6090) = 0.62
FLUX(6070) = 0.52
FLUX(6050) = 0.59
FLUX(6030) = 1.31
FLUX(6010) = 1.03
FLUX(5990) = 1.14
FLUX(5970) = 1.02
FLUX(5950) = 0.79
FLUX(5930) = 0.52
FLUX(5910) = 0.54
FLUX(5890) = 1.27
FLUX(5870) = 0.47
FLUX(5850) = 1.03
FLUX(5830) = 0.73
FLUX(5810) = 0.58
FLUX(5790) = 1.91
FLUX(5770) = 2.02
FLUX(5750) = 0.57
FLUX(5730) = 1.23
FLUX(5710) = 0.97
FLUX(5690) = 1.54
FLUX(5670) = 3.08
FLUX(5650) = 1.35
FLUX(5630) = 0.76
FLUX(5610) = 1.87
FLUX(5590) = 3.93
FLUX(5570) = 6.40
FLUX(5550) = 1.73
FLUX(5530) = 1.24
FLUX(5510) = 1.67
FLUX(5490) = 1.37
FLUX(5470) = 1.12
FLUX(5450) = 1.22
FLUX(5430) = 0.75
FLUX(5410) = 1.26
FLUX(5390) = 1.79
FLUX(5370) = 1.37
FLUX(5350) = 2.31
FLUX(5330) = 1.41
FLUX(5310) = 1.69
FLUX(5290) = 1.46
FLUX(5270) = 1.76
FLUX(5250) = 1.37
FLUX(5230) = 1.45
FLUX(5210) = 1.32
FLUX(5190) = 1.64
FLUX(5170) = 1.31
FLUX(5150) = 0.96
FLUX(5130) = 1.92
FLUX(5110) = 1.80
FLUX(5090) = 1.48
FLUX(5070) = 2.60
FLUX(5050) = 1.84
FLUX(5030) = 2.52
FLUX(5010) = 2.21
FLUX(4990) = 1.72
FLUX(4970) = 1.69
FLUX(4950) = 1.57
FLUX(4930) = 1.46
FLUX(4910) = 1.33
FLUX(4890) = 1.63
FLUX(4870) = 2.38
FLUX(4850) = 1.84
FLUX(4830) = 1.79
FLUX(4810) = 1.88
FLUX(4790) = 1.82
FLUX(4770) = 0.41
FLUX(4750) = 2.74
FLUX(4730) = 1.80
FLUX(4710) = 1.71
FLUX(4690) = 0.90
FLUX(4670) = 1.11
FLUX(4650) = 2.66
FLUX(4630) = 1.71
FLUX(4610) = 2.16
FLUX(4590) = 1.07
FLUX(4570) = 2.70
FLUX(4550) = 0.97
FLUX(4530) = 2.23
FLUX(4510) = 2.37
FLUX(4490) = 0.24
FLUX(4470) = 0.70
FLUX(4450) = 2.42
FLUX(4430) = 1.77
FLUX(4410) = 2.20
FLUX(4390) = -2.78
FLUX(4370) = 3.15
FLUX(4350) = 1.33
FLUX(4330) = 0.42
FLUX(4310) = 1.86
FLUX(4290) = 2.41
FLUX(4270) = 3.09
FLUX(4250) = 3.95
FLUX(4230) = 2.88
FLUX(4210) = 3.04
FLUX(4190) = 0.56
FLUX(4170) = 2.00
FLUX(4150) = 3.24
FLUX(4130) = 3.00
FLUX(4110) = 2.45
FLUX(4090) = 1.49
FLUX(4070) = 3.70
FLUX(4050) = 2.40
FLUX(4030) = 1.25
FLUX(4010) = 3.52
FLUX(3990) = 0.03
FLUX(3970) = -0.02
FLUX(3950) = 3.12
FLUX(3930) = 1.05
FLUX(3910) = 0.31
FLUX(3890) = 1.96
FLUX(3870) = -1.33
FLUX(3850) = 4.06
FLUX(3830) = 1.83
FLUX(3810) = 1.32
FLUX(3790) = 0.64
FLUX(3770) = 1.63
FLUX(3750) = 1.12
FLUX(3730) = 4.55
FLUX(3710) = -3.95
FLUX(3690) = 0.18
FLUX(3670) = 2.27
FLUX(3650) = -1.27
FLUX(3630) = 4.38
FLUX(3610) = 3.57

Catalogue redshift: 1.58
